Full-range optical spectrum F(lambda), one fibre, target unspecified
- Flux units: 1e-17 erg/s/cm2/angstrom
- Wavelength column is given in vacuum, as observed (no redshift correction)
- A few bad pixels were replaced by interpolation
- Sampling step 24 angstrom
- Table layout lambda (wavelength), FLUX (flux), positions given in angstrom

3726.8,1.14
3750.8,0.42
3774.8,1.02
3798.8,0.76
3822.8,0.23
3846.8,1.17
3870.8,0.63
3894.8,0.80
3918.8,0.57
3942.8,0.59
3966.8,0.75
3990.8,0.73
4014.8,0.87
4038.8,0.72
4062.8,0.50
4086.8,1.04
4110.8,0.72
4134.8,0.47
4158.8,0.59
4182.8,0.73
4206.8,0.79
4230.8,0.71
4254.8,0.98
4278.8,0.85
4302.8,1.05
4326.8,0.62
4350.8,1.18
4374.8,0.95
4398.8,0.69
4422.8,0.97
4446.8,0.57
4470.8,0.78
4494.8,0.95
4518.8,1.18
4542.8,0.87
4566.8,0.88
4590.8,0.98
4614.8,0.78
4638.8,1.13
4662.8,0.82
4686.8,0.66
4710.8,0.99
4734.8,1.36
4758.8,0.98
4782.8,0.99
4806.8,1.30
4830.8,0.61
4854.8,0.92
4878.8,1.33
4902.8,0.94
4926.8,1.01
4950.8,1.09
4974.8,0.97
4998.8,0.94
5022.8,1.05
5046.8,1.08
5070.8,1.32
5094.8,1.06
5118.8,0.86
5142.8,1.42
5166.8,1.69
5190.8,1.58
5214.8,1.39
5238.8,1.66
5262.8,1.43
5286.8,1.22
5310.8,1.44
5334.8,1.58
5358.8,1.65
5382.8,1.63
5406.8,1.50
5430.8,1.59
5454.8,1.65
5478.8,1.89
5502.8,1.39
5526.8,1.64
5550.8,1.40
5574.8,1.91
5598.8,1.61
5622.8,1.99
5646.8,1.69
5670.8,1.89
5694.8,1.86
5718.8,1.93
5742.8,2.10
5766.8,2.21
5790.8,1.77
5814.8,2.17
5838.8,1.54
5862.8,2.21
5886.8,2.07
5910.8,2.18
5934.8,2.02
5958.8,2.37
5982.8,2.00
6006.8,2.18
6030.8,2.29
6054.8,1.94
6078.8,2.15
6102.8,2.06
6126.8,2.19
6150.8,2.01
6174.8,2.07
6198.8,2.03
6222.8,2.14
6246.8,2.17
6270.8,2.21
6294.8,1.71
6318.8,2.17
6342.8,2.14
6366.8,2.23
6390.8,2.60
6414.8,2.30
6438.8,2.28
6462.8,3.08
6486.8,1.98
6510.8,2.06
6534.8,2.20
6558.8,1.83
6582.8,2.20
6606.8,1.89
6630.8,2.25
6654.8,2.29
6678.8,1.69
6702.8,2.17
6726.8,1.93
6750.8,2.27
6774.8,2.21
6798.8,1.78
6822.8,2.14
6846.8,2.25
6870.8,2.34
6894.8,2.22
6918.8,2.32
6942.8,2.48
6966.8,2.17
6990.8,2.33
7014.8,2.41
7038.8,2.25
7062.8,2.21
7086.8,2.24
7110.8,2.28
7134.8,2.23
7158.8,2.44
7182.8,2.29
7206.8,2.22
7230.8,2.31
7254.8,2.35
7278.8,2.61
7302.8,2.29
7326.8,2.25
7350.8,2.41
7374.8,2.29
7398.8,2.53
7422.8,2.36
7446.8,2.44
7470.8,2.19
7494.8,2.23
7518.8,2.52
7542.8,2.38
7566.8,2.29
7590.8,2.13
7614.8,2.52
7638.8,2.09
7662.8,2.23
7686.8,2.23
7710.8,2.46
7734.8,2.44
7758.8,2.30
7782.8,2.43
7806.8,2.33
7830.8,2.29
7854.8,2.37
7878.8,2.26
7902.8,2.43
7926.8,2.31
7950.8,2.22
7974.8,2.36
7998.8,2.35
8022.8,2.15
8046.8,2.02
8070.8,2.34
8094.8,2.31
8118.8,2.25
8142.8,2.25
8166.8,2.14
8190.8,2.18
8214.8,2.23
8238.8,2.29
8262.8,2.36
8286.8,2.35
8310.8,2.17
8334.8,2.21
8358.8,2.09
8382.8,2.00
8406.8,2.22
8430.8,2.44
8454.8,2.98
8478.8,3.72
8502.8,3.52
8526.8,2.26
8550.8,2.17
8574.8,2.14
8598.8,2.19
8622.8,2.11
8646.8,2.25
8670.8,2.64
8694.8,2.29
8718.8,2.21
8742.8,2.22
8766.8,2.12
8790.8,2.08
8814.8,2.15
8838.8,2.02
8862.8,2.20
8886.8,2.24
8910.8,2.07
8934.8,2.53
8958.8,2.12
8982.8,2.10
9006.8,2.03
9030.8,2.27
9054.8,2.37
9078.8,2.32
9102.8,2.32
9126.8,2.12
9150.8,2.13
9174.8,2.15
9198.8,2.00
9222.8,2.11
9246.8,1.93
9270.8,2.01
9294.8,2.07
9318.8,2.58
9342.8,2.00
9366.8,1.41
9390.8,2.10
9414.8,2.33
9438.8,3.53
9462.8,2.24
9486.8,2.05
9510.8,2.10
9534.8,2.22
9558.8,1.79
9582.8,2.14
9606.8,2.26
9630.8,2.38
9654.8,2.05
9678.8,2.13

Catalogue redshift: 0.290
